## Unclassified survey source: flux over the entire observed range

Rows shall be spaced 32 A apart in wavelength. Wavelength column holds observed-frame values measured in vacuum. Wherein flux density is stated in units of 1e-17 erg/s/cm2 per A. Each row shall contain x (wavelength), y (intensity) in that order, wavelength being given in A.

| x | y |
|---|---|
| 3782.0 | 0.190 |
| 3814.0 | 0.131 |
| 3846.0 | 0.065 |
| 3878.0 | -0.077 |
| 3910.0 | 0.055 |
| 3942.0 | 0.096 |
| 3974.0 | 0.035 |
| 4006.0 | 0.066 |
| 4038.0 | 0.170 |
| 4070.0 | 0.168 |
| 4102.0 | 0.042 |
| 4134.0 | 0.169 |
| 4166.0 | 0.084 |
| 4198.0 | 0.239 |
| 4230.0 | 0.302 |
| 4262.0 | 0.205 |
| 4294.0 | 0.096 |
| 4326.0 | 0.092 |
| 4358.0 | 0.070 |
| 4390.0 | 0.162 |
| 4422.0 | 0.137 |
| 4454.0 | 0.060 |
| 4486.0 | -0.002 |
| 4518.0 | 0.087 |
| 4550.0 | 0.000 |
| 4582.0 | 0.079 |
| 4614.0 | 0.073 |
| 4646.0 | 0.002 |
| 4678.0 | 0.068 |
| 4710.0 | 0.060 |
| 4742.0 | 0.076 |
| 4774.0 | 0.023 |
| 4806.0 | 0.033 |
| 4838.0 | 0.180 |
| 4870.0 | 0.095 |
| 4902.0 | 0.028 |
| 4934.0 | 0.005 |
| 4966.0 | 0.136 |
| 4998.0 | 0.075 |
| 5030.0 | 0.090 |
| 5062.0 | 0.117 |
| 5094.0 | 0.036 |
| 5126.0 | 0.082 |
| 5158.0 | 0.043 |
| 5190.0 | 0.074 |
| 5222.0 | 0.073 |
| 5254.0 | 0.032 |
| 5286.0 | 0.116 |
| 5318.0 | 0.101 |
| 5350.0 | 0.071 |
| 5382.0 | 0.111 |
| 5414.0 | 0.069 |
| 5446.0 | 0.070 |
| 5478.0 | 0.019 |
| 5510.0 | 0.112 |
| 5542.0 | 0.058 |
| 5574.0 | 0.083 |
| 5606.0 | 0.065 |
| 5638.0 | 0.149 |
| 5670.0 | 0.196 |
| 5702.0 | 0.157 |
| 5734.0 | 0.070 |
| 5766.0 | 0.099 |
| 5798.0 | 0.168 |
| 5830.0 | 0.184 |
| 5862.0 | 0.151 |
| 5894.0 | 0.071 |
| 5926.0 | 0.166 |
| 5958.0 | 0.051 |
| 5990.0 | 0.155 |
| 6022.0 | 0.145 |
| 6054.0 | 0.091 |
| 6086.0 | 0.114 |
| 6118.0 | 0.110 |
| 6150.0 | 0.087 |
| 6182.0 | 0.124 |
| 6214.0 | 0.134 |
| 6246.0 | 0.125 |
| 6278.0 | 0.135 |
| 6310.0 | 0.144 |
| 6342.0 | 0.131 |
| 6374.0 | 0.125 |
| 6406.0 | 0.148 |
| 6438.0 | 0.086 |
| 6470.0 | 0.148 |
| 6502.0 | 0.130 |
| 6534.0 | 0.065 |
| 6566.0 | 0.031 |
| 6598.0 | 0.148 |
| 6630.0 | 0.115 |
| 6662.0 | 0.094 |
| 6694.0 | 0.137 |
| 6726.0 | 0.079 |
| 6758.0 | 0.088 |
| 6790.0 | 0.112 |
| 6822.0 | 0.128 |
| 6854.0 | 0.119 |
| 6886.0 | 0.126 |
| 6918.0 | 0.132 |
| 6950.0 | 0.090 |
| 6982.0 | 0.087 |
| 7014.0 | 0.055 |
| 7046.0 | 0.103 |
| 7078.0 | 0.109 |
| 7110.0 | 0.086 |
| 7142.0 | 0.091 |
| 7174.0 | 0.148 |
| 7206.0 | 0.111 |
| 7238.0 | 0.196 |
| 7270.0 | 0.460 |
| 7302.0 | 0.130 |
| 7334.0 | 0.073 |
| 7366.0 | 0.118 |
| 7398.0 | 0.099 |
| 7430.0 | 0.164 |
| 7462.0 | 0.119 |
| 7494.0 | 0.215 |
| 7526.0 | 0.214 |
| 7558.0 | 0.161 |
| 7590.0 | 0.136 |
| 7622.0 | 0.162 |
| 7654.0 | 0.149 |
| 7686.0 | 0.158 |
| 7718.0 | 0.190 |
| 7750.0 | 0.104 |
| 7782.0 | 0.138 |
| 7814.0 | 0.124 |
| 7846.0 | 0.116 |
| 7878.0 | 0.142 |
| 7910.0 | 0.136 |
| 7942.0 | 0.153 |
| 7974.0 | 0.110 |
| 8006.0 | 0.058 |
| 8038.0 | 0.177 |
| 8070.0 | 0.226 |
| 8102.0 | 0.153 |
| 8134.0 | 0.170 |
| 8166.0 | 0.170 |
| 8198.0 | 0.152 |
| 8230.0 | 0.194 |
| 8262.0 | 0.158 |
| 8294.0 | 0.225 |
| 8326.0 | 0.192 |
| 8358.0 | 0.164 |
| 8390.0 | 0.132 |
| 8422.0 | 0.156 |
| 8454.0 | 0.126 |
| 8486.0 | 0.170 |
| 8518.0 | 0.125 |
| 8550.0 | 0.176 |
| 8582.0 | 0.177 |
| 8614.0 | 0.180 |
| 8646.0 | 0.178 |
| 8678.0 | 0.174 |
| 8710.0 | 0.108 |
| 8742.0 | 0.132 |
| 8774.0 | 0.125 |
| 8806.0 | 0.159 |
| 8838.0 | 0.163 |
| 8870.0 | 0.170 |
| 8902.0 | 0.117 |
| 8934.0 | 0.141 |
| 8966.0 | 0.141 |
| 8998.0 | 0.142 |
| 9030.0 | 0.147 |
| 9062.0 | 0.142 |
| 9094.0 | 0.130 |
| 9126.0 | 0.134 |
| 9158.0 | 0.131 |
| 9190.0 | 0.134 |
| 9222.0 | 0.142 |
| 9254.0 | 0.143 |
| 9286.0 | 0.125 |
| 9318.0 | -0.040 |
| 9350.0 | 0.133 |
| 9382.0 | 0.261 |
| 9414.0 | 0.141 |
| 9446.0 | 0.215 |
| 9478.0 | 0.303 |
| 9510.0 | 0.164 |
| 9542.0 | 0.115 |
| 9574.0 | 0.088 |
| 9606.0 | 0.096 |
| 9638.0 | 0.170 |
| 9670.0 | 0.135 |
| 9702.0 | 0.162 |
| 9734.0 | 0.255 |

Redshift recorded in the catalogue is 0.95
